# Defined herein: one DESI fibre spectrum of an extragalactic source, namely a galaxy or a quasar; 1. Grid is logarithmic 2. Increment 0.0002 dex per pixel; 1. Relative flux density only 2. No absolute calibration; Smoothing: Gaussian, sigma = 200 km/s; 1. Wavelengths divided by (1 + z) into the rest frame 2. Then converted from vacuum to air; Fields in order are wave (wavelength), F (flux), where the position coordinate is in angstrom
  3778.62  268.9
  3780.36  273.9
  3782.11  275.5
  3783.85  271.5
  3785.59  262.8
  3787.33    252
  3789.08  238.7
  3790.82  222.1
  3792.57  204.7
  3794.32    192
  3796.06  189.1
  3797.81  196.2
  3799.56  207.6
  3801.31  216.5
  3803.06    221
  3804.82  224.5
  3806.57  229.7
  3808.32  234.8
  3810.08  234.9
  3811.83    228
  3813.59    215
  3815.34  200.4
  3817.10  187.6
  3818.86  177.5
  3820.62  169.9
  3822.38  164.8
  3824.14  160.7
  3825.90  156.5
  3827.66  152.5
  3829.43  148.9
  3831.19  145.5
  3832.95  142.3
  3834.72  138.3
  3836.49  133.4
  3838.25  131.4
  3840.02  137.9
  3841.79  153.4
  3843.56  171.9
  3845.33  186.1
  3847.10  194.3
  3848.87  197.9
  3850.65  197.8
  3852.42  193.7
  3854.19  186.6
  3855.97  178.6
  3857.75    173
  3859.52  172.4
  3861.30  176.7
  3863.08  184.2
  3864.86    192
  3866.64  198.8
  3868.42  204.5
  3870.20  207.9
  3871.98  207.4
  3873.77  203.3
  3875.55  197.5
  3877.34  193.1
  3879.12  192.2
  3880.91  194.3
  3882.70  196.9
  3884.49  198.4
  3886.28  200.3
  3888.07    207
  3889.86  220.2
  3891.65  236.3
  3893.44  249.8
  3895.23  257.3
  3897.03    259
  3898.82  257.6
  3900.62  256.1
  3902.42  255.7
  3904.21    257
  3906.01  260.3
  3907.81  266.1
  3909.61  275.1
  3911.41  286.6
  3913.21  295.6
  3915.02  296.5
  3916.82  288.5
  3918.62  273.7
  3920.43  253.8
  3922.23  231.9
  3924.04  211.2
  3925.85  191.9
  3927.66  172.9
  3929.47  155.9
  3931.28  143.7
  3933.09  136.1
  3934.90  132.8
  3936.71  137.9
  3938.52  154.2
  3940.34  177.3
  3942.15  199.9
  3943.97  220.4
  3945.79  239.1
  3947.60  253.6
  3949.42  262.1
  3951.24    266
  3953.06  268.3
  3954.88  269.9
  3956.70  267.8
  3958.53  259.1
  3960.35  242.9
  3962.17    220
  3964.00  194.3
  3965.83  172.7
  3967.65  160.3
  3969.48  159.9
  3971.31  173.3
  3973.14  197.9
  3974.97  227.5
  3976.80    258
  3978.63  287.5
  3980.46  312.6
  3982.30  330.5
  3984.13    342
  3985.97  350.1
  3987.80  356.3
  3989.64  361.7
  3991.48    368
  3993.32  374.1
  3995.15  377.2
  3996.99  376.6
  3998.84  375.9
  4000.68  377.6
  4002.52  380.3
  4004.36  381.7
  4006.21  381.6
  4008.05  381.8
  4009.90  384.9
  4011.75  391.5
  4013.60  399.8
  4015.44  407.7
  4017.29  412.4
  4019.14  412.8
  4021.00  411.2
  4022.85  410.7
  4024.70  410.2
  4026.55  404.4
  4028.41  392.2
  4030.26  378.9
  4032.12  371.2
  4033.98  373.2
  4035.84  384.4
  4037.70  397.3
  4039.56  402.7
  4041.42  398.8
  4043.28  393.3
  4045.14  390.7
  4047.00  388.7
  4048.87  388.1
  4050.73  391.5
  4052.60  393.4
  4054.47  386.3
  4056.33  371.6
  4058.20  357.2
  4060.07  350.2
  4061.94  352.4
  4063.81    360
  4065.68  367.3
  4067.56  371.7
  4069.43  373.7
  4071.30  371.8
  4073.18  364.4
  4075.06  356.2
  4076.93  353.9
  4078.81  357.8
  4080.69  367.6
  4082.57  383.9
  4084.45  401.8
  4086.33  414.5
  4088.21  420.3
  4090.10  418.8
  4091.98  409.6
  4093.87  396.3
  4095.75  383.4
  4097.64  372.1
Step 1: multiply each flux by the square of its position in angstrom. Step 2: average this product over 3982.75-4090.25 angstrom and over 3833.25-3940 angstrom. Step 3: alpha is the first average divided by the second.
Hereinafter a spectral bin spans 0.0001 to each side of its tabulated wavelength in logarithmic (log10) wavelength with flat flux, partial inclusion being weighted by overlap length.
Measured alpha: 2.01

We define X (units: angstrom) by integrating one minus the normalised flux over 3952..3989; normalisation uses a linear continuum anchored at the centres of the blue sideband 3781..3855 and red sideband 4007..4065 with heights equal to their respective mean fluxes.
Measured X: 8.7 angstrom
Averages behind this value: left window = 194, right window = 389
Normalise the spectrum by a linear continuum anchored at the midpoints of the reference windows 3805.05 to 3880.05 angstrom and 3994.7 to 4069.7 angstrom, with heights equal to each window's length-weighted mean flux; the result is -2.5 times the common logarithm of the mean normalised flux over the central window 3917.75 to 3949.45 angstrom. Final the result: 0.390 mag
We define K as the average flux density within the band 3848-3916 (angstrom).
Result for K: 221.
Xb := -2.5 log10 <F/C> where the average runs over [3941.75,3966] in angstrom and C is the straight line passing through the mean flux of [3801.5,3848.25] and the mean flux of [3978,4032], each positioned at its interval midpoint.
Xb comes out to 0.31 mag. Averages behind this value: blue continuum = 179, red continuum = 377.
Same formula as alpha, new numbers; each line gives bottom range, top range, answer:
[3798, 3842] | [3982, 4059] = 2.36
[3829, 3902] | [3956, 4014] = 1.69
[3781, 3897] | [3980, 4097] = 2.14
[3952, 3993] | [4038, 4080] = 1.48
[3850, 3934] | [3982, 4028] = 1.86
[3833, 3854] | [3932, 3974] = 1.31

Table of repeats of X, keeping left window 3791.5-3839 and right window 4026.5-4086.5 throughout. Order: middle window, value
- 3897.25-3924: -0.46 angstrom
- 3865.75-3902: 3.52 angstrom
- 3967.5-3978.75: 3.79 angstrom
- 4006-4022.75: -2.67 angstrom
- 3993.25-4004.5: -1.54 angstrom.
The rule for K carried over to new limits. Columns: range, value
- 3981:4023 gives 379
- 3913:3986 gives 227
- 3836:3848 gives 159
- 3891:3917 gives 266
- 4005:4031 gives 399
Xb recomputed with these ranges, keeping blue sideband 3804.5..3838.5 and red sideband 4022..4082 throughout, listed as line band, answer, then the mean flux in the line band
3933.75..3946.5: 0.50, 178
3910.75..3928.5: 0.06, 250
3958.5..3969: 0.44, 202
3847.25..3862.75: 0.13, 185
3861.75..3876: 0.11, 199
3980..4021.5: -0.13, 376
